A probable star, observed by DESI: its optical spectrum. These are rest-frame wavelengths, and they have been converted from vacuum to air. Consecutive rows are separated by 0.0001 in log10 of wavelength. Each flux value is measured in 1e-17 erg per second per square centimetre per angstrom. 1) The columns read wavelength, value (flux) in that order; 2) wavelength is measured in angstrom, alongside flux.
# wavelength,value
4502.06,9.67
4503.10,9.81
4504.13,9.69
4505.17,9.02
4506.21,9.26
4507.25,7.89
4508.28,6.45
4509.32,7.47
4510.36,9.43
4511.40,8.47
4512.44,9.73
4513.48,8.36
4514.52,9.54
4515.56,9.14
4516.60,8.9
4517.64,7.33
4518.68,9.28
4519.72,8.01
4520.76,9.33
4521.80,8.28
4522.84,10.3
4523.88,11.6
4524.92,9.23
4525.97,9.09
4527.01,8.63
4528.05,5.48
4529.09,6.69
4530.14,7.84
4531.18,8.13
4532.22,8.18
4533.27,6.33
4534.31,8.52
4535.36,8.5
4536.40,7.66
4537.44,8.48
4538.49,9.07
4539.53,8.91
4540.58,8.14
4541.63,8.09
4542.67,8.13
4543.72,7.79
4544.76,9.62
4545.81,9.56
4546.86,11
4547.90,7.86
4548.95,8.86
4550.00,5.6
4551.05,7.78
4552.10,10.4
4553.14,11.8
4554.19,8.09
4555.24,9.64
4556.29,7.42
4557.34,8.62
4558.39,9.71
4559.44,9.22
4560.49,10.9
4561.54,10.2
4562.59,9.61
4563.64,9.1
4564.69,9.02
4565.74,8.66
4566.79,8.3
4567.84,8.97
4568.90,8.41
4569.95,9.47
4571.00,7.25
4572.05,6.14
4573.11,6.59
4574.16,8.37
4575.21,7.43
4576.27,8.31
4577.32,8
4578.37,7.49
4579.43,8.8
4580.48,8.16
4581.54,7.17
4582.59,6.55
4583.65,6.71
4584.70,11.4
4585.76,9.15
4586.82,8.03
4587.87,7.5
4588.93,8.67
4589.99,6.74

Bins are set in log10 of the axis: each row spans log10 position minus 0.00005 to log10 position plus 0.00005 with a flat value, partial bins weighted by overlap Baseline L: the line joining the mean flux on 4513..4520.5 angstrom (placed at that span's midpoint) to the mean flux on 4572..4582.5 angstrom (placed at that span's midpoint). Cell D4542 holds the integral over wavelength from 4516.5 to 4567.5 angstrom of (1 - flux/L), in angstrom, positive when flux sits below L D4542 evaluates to -2.9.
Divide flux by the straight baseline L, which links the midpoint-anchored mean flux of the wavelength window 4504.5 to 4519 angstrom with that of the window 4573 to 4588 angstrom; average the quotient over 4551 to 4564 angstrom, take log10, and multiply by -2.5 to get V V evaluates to -0.156 mag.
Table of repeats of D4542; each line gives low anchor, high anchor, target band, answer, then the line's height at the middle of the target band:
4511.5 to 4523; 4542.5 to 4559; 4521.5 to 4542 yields 1.2 angstrom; 8.87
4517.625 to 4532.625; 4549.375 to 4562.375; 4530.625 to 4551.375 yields 1.2 angstrom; 8.84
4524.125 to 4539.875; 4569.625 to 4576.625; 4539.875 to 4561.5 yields -3.0 angstrom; 7.87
